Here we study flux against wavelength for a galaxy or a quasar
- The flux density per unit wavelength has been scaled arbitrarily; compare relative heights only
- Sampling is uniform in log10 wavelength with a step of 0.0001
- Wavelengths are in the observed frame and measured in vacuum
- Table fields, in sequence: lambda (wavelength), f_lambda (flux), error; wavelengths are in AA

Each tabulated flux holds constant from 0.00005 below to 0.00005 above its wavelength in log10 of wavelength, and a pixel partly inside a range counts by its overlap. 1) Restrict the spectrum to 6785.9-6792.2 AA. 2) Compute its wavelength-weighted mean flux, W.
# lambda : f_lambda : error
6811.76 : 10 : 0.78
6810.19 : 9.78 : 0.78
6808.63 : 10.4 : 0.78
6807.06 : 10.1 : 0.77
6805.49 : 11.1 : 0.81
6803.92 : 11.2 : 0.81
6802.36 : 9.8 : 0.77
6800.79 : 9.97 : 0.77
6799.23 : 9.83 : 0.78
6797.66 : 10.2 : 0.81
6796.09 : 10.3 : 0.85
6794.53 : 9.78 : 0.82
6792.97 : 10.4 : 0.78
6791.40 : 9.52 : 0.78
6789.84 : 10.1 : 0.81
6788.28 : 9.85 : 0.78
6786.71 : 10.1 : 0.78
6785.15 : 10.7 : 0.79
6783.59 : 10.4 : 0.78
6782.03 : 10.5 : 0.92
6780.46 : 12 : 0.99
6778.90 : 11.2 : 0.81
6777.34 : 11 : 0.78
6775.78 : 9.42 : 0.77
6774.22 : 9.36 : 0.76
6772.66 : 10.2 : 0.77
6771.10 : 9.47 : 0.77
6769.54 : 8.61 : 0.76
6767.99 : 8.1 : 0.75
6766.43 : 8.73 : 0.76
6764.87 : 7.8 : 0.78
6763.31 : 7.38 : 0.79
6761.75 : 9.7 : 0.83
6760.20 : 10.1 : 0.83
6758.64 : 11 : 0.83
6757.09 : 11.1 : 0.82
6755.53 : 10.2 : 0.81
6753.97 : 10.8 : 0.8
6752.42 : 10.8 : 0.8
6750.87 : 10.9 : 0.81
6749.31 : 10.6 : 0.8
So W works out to 9.89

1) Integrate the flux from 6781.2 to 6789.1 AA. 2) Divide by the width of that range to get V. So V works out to 10.3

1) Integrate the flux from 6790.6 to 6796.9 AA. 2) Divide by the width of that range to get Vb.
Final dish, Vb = 10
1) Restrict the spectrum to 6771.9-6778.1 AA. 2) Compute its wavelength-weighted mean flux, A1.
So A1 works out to 9.99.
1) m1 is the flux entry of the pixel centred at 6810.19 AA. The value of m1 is 9.78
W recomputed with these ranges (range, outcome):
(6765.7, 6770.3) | 8.49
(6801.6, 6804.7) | 10.5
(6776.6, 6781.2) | 11.4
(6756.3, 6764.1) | 9.85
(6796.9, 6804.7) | 10.2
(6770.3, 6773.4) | 9.82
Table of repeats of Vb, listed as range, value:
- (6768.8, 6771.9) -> 9.05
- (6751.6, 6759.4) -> 10.8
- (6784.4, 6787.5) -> 10.4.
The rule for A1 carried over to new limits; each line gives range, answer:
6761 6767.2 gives 8.39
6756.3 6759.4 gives 11.1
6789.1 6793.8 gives 10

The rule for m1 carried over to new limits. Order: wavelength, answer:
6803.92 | 11.2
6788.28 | 9.85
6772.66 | 10.2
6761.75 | 9.7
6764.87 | 7.8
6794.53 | 9.78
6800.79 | 9.97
